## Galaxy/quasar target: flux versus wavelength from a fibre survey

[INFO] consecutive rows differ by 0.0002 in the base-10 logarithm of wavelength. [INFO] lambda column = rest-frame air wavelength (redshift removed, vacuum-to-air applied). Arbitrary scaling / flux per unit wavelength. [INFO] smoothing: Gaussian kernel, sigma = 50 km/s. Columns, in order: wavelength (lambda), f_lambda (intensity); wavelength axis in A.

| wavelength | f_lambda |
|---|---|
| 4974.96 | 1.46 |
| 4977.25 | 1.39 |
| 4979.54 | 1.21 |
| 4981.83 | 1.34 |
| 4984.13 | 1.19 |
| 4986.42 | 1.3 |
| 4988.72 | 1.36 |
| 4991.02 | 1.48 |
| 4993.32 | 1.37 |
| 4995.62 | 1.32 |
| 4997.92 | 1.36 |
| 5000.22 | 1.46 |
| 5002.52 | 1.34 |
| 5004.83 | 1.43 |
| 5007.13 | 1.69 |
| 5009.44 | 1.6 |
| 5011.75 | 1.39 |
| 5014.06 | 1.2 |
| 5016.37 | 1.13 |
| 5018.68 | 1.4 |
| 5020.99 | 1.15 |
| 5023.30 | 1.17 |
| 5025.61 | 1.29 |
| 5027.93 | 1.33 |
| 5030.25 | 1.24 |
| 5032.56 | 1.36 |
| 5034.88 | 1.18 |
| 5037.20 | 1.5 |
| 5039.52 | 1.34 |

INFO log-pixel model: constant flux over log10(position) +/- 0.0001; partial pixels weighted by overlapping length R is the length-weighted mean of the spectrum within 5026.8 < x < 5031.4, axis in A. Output 1.28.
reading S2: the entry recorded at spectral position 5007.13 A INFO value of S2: 1.69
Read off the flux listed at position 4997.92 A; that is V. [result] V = 1.36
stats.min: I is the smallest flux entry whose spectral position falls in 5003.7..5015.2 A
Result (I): 1.2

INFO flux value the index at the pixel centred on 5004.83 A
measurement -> 1.43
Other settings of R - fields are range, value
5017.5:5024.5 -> 1.24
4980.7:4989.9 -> 1.3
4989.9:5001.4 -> 1.4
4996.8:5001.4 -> 1.41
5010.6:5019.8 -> 1.28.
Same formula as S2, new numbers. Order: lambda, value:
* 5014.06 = 1.2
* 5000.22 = 1.46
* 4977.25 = 1.39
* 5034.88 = 1.18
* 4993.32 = 1.37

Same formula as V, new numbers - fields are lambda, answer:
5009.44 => 1.6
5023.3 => 1.17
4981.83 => 1.34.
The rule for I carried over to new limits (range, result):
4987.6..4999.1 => 1.32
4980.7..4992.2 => 1.19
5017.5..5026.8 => 1.15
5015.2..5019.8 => 1.13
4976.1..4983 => 1.21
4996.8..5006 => 1.34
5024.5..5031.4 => 1.24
